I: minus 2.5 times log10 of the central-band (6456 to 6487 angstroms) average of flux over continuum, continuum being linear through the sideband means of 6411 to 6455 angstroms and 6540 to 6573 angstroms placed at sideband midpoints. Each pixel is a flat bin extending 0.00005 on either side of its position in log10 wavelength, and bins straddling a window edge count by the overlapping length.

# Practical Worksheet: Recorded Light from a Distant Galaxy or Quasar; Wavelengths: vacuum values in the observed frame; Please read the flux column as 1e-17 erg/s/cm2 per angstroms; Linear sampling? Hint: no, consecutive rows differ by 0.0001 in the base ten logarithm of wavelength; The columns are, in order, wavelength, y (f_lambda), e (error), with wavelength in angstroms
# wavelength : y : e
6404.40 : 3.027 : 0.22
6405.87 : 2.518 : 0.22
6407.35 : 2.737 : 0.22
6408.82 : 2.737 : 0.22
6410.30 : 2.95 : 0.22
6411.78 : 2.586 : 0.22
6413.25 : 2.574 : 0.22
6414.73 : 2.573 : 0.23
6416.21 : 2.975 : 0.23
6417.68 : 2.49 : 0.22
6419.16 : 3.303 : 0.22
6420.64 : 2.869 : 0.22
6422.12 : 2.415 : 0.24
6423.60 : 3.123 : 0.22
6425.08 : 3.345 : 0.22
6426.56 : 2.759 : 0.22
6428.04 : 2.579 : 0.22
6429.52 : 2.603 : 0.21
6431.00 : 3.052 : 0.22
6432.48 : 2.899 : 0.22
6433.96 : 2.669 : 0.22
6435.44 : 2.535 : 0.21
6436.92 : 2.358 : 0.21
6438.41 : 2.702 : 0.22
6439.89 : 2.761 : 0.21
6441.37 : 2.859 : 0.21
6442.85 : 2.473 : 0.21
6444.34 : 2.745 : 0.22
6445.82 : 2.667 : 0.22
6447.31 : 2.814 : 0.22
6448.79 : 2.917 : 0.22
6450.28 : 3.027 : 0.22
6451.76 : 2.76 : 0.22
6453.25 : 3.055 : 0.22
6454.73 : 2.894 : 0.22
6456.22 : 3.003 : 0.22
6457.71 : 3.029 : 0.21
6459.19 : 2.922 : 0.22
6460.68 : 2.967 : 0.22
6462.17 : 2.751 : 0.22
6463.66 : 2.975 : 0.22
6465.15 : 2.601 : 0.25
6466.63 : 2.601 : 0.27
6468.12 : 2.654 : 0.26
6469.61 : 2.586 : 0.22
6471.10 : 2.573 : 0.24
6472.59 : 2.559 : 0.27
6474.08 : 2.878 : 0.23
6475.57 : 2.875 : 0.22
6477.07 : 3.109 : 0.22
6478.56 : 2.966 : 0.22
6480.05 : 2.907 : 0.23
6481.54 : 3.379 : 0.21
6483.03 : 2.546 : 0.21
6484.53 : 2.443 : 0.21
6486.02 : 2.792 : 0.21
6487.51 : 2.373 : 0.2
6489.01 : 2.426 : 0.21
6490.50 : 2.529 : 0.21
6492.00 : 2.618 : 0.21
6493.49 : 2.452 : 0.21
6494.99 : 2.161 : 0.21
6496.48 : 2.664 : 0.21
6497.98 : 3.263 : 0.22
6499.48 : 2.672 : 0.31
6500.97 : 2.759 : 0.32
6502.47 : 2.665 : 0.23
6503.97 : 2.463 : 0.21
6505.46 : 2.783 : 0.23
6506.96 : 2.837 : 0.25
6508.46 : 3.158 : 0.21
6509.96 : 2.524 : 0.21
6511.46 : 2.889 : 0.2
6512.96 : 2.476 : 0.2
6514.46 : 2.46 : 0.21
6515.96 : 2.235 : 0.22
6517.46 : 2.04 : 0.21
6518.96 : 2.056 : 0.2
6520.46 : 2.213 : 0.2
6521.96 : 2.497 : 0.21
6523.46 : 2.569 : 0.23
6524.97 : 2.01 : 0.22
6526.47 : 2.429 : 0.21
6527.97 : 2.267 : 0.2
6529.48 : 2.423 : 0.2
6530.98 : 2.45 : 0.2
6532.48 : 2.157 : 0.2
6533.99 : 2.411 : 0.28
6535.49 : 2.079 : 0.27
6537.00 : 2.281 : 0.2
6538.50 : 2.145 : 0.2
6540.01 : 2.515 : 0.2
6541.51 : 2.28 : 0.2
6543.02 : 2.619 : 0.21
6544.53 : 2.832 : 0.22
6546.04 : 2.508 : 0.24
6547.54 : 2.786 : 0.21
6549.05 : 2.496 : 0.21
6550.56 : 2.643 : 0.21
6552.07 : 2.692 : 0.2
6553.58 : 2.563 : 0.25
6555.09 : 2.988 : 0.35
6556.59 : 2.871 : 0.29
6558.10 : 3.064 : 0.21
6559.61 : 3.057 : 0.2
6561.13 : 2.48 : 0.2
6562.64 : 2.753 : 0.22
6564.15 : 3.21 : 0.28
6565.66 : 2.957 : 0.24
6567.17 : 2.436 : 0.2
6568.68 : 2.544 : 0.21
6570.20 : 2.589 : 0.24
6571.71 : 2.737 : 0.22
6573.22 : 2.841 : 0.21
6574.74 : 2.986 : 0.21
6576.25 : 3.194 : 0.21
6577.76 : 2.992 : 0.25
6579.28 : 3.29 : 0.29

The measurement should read -0.02 mag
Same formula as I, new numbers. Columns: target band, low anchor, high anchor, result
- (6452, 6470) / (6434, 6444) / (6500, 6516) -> -0.08 mag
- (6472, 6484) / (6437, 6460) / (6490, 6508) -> -0.06 mag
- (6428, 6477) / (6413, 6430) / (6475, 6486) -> 0.03 mag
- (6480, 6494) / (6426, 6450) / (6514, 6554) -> -0.04 mag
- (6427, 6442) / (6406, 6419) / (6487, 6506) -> -0.01 mag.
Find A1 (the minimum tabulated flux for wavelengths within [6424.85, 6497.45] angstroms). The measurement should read 2.161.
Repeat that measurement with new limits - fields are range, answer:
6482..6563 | 2.01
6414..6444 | 2.358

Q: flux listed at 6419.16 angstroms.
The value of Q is 3.303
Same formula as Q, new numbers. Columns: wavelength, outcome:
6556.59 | 2.871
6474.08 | 2.878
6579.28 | 3.29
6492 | 2.618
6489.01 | 2.426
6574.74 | 2.986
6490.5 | 2.529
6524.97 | 2.01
